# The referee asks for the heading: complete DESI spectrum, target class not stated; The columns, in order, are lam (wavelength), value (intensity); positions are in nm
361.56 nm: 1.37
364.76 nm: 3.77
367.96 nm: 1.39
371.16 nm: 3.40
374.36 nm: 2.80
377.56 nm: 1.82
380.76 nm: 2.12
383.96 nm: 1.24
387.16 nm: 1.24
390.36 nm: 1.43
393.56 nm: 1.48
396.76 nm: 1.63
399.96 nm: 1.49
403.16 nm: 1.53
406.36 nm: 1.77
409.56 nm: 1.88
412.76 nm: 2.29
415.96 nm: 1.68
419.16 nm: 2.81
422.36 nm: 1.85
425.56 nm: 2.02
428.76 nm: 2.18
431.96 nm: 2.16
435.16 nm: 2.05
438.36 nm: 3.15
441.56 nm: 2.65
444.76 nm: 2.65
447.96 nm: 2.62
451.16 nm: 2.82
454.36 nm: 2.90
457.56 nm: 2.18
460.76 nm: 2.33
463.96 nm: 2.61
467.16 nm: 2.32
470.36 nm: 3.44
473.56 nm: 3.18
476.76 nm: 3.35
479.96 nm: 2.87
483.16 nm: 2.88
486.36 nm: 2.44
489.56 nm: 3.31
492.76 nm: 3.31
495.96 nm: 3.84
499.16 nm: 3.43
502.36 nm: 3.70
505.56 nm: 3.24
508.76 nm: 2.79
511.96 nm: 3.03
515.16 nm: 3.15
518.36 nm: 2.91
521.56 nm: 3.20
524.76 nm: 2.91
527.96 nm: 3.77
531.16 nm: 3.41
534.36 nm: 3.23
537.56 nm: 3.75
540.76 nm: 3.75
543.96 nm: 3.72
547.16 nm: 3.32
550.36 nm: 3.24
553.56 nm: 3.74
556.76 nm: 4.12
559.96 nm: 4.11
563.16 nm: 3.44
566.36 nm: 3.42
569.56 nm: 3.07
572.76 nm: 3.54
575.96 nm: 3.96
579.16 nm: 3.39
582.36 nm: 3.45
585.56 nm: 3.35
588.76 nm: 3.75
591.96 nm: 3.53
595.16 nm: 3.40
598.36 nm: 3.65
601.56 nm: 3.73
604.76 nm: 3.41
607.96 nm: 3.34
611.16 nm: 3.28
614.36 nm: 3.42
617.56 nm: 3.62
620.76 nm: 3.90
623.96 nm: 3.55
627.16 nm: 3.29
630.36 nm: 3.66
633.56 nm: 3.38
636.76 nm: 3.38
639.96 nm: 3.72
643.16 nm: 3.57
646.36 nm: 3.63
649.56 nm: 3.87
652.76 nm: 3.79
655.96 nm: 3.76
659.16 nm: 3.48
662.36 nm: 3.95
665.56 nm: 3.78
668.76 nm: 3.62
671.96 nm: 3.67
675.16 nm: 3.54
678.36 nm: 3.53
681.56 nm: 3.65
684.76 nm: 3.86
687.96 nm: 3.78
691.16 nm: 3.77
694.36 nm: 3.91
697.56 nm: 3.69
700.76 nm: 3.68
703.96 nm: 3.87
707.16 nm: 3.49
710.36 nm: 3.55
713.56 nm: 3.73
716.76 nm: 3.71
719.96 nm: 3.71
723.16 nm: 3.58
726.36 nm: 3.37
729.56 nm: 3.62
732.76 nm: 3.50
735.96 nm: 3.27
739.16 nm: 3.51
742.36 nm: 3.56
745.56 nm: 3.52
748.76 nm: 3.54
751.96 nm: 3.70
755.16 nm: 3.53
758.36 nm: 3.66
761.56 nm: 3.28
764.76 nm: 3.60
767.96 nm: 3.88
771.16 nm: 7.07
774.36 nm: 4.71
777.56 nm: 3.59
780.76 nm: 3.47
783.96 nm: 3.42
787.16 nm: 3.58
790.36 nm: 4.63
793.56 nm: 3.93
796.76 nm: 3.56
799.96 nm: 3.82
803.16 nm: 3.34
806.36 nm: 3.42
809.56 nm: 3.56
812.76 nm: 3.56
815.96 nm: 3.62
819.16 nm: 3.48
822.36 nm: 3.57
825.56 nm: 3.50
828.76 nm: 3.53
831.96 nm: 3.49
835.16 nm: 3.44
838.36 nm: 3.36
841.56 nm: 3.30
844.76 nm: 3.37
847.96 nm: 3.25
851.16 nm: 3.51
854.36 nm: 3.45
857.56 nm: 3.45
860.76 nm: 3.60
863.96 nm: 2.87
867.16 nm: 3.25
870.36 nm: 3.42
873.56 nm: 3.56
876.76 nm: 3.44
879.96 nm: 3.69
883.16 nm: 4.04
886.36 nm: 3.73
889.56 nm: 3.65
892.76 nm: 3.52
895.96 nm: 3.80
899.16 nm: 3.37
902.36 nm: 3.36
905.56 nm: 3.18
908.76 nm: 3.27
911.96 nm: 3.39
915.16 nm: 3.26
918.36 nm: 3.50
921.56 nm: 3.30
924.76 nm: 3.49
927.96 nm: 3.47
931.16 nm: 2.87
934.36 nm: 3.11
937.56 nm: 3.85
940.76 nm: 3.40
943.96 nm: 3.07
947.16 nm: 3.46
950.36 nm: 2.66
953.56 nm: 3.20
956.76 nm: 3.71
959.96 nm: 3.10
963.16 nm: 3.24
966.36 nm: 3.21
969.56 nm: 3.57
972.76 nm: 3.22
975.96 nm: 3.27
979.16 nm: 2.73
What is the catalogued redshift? 0.175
